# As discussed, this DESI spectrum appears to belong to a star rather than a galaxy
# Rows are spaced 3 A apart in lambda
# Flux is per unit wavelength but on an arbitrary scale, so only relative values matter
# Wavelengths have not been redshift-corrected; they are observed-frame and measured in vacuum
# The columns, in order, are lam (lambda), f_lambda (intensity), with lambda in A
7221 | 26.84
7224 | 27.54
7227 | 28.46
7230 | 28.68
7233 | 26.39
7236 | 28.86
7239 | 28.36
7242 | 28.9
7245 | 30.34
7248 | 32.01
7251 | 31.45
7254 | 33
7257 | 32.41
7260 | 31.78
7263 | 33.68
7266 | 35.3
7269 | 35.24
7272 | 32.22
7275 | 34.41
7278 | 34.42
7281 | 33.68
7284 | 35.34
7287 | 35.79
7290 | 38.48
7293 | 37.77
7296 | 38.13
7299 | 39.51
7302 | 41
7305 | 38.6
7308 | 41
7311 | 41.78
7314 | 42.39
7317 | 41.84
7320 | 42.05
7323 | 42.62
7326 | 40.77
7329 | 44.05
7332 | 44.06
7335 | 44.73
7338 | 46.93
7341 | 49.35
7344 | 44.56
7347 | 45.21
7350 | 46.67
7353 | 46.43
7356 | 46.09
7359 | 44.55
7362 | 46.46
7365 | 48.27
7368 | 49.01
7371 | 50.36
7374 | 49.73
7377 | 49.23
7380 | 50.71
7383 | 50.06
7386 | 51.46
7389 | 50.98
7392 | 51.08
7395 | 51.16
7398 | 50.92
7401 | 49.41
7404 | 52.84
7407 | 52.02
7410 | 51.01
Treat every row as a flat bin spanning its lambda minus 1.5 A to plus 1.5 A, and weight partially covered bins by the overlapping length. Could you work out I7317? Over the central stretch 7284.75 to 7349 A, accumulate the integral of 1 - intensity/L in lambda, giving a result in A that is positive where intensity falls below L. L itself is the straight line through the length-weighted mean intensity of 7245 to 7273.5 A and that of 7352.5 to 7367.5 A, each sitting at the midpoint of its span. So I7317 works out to -1.87 A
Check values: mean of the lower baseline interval 32.9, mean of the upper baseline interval 46.5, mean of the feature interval 41.9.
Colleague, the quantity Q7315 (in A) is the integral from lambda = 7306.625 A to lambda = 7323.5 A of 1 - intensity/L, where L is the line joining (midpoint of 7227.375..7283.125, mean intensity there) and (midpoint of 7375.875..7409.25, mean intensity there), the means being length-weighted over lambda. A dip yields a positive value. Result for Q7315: -0.8 A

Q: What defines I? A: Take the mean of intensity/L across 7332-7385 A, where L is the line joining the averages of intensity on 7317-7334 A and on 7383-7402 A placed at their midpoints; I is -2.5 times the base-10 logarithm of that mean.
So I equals -0.02 mag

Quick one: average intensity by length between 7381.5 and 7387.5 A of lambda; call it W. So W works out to 50.8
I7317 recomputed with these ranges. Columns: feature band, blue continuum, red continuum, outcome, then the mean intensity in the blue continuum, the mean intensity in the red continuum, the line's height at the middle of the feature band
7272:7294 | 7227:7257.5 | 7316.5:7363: 0.44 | 29.9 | 44.8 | 36.1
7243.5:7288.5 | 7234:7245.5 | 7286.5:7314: -0.02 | 28.9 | 39.4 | 33.5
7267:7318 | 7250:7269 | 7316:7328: 0.20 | 33.2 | 41.9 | 37.8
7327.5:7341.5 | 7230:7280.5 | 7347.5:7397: -0.72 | 31.7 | 48.8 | 43.3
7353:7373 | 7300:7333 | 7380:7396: 0.12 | 41.8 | 50.9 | 47.7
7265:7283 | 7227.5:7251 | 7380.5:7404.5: -0.06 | 29.2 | 50.9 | 34.1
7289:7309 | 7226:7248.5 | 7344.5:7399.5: -0.64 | 28.9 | 48.7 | 38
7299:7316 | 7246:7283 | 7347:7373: -0.57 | 33.3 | 47.2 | 39.5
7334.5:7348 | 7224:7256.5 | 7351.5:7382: -0.58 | 29.6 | 48.1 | 44.4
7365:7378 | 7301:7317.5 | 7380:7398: -0.18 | 41.1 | 50.9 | 48.8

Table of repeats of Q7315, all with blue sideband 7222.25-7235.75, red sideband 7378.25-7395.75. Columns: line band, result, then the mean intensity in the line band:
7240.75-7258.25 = -0.3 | 31.4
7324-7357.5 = -0.9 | 45.3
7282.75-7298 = -0.2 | 37.2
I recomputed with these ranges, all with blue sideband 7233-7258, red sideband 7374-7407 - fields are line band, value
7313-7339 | -0.04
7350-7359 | -0.01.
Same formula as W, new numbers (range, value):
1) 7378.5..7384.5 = 50.4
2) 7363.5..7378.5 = 49.3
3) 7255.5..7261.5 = 32.1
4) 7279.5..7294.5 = 36.2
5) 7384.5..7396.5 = 51.2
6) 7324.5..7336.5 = 43.4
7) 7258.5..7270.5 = 34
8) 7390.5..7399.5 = 51.1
